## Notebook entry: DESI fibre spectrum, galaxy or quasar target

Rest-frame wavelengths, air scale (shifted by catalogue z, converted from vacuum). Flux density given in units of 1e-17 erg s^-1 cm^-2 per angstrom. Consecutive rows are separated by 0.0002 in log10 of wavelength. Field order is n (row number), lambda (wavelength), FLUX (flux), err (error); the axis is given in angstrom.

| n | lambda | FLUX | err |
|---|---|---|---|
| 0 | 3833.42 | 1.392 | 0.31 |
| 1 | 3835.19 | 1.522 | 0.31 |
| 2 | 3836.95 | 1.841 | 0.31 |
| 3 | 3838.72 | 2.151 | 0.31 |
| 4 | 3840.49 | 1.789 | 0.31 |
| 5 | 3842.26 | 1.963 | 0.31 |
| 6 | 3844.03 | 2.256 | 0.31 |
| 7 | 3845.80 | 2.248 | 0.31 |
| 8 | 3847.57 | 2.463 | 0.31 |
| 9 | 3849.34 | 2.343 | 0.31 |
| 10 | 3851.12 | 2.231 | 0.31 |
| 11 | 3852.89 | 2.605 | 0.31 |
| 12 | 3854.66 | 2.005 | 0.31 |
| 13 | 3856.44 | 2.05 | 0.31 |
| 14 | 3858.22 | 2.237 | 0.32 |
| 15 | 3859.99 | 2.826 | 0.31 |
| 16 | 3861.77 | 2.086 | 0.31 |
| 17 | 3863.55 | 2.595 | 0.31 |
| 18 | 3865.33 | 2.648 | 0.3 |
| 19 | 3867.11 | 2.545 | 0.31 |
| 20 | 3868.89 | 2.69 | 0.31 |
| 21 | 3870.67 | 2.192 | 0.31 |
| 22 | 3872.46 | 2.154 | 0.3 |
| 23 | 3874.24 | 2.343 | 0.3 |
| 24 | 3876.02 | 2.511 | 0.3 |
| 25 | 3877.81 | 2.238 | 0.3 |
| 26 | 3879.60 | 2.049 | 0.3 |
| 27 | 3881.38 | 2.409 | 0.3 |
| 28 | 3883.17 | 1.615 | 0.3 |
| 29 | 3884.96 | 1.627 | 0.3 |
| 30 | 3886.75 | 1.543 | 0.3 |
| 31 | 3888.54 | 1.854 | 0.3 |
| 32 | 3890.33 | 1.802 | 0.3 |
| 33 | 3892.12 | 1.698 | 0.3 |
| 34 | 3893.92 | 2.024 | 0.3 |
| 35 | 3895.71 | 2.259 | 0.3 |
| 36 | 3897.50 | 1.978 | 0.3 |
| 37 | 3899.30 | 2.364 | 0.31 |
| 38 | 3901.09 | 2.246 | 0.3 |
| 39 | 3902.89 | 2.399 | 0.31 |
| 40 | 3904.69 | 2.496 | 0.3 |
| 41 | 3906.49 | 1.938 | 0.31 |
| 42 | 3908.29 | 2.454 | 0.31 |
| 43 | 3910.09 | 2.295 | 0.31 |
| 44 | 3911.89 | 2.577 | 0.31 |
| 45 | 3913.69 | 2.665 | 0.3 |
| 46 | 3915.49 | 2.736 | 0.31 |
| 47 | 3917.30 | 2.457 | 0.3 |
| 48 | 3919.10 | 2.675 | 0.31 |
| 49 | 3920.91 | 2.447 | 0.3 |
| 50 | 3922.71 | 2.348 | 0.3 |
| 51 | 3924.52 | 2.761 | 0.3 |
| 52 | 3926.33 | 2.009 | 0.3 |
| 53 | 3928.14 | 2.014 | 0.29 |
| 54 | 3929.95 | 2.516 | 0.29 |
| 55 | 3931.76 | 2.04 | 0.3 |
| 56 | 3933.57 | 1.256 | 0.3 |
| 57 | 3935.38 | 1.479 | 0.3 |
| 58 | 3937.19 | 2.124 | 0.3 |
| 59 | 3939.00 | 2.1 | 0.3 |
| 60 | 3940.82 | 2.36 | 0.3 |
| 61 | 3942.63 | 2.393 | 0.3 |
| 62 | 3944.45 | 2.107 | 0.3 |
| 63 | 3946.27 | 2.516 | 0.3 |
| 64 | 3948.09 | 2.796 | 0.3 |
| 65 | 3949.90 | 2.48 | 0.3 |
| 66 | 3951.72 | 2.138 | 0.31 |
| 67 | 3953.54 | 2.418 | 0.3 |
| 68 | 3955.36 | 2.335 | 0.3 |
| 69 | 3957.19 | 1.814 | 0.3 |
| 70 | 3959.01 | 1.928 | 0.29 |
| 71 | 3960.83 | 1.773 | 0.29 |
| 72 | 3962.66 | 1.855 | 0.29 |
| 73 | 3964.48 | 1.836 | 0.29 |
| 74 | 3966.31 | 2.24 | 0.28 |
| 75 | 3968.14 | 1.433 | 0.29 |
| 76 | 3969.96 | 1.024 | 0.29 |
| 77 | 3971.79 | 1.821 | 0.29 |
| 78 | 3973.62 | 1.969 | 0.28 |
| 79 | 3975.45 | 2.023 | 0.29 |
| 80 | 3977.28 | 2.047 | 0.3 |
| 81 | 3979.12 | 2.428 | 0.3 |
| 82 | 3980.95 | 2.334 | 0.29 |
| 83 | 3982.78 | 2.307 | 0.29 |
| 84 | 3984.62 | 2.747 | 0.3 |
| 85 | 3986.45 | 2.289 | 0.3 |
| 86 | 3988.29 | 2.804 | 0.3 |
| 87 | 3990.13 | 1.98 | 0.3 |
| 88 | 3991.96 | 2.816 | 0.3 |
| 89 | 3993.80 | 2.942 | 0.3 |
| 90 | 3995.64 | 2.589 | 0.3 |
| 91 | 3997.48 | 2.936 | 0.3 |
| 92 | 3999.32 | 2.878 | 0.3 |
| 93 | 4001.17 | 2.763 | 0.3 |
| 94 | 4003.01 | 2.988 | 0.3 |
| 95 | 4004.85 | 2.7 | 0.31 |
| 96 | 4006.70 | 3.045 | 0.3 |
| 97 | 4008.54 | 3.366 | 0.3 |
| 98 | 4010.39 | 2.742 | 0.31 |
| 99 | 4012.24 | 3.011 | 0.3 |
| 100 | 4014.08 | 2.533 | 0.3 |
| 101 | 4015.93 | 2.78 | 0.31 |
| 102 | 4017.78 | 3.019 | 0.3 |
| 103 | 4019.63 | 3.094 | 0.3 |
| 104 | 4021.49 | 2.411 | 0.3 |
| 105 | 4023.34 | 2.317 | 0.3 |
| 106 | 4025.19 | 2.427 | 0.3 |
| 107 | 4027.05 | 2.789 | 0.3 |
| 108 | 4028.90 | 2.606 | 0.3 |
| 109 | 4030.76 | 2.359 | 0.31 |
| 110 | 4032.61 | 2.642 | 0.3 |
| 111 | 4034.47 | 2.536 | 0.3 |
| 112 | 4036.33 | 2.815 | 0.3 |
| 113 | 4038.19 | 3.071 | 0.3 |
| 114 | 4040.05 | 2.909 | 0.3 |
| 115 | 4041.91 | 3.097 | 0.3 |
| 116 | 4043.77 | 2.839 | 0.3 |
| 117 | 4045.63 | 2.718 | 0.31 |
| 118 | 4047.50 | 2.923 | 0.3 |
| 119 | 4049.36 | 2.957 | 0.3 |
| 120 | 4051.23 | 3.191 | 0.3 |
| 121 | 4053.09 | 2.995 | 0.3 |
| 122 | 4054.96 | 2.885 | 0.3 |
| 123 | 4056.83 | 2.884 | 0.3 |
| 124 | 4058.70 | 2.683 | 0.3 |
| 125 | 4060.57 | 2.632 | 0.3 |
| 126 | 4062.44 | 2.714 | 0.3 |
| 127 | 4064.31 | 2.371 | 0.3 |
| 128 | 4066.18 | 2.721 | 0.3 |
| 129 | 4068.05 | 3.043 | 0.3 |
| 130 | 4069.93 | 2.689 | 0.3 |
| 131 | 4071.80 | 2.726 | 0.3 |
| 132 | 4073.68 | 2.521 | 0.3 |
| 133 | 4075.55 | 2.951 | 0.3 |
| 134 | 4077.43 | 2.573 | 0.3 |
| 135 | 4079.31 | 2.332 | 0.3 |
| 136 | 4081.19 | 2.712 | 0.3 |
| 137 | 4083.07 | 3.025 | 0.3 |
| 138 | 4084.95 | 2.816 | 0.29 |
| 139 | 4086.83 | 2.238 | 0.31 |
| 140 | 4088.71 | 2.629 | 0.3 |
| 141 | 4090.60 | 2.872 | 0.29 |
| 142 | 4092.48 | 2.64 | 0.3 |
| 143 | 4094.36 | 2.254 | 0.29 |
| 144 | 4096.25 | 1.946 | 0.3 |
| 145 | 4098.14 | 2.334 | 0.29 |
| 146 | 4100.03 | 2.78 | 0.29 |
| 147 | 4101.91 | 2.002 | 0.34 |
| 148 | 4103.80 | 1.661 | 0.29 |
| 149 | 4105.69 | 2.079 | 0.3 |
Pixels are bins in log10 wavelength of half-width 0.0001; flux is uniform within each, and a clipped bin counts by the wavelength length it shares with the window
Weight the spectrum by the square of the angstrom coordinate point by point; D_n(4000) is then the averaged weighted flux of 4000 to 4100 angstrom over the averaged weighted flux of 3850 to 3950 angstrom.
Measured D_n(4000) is 1.3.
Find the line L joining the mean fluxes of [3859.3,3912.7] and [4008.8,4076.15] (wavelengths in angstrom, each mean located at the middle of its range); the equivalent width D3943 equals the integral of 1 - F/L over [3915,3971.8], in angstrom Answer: 6.6 angstrom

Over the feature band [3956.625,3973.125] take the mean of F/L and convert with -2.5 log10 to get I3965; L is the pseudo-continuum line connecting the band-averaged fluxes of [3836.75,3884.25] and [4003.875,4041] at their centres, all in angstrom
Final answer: 0.42 mag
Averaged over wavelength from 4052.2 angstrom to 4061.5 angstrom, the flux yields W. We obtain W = 2.81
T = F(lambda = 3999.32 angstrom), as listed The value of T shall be 2.878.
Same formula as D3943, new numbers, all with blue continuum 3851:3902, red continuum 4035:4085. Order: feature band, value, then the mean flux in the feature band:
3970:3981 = 2.27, 2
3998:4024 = -1.98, 2.84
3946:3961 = 1.15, 2.26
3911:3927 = -1.36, 2.53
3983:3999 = -0.37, 2.63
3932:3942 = 2.10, 1.89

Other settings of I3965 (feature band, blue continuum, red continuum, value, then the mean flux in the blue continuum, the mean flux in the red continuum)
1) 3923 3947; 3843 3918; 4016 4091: 0.133 mag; 2.25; 2.74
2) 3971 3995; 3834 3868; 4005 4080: 0.111 mag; 2.22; 2.77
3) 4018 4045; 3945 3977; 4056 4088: -0.115 mag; 2.02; 2.68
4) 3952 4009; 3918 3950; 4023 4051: 0.071 mag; 2.24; 2.75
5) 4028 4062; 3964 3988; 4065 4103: -0.176 mag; 2.06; 2.59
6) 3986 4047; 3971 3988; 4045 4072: -0.104 mag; 2.24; 2.81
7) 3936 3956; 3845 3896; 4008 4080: 0.053 mag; 2.2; 2.76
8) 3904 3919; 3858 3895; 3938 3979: -0.158 mag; 2.17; 2.07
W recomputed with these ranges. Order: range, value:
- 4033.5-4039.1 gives 2.8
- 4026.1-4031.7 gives 2.59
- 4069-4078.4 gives 2.69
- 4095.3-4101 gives 2.35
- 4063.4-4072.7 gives 2.71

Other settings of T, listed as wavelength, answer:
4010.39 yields 2.742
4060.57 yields 2.632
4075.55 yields 2.951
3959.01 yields 1.928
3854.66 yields 2.005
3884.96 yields 1.627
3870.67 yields 2.192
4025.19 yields 2.427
